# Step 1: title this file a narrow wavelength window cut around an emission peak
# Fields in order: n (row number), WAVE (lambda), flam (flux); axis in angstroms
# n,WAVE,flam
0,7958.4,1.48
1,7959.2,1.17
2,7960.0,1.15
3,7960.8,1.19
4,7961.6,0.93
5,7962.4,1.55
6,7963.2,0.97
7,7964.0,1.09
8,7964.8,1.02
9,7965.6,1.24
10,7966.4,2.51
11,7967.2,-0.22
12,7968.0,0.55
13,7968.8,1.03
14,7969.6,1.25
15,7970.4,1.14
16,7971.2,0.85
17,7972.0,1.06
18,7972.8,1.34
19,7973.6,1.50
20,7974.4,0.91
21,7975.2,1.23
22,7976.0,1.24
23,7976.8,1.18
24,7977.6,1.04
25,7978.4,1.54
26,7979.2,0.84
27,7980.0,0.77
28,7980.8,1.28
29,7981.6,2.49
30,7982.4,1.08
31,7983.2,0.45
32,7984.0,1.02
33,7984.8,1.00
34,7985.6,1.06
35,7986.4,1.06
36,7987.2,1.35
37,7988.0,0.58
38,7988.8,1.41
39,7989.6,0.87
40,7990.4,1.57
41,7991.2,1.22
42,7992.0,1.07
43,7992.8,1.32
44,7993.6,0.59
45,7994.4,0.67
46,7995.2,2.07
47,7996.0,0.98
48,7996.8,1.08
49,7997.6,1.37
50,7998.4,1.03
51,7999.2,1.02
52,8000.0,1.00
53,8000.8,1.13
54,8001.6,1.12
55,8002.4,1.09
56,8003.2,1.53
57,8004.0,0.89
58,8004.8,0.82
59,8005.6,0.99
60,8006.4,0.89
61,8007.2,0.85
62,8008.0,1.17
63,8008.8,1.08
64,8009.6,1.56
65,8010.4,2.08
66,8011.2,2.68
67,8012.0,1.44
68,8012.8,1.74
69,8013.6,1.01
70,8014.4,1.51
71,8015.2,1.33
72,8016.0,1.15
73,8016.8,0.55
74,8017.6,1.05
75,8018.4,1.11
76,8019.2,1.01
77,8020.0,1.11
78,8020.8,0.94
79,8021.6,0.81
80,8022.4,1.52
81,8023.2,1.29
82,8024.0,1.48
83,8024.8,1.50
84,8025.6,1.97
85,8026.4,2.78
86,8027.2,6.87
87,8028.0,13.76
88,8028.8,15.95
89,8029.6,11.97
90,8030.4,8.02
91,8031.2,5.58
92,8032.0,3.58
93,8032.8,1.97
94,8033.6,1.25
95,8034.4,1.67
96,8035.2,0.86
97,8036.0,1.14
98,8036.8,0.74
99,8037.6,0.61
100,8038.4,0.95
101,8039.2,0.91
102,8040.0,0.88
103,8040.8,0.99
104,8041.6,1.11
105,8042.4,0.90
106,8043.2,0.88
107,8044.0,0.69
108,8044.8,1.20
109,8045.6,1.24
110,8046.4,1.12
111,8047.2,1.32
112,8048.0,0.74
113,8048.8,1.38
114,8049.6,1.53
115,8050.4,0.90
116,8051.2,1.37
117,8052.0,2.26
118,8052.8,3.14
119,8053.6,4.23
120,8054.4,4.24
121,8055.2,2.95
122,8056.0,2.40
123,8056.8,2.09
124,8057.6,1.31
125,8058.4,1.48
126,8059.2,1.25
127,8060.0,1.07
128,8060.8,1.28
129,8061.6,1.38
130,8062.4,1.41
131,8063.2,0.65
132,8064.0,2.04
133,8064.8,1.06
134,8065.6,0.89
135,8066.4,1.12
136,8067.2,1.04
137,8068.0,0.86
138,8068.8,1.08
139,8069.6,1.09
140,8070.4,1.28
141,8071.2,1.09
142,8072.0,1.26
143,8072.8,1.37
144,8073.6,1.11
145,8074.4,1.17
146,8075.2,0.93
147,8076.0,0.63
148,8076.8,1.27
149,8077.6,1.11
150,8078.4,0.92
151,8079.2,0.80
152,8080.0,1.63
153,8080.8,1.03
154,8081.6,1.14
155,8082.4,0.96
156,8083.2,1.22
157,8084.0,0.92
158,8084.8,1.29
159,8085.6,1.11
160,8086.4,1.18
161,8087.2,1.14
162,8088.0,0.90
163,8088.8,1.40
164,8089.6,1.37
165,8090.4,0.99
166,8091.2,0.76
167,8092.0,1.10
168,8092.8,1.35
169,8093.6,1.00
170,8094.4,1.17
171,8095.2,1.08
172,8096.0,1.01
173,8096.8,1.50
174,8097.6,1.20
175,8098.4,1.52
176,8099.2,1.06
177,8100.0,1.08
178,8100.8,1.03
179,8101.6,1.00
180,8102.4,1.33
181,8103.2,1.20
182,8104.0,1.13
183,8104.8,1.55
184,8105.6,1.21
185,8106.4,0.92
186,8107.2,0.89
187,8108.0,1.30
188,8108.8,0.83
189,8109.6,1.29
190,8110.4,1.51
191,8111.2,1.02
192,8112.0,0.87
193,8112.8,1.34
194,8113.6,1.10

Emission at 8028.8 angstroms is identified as H-alpha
